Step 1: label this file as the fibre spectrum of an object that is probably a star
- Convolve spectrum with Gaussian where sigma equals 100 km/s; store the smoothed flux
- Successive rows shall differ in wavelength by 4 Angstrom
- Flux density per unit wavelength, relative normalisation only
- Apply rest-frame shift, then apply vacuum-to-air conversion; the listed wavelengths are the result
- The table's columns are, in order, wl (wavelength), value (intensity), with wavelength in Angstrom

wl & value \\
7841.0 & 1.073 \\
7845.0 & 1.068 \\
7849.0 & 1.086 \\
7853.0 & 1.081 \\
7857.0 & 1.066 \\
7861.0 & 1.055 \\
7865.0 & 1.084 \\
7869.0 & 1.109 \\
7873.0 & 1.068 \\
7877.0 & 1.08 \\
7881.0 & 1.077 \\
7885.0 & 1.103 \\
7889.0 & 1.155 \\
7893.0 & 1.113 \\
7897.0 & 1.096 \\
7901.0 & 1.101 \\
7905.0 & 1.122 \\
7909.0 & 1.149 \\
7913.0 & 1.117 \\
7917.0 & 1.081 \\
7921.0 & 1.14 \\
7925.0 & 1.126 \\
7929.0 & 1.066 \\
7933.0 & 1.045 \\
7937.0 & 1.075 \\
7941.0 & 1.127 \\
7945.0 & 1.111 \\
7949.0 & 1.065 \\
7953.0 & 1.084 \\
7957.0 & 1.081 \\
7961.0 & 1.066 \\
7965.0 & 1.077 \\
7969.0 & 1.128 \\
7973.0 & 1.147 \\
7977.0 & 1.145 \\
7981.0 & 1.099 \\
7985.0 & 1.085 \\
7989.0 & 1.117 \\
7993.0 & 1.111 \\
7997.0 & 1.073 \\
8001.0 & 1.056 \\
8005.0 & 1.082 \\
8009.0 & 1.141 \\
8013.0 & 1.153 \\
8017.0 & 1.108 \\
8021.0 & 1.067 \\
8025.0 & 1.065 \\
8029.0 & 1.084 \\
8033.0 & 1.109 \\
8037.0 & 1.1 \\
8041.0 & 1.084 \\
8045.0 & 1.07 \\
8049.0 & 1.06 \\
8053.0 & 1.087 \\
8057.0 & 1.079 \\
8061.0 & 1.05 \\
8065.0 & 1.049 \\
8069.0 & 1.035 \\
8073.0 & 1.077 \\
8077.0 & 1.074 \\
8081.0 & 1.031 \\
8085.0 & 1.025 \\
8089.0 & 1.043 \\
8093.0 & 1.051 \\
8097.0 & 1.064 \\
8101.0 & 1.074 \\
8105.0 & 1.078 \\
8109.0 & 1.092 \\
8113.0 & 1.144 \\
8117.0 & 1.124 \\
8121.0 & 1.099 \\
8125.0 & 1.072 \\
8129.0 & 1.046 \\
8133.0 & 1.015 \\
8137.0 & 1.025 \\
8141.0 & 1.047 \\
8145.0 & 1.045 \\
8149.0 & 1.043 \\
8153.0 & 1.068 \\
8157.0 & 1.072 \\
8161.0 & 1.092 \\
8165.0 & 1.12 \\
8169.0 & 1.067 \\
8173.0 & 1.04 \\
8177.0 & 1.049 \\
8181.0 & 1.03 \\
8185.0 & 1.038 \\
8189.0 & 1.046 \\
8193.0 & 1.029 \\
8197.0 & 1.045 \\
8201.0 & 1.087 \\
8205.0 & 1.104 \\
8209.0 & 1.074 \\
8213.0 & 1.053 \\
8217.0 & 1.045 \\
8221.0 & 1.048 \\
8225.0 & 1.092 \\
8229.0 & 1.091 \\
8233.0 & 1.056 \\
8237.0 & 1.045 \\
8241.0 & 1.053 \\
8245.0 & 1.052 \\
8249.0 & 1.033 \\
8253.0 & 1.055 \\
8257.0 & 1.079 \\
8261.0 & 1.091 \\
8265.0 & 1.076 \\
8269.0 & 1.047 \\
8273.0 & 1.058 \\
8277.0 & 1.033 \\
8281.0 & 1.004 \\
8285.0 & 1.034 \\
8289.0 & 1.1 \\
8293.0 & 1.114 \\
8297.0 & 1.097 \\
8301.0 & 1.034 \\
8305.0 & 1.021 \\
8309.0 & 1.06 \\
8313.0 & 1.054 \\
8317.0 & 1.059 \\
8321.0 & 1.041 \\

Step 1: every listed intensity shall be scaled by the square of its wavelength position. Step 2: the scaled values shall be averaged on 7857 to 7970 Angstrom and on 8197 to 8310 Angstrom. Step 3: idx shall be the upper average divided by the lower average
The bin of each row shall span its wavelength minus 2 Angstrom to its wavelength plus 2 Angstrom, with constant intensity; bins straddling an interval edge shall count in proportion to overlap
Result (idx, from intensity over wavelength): 1.1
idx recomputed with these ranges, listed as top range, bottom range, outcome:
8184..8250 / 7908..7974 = 1.03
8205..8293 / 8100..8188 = 1.02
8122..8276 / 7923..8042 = 1.02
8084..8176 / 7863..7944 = 1.03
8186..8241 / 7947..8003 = 1.03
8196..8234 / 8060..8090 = 1.06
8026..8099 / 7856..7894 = 1.02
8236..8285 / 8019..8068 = 1.03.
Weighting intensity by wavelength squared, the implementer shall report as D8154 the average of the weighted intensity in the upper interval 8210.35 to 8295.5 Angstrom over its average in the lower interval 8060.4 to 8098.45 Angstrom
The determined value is 1.05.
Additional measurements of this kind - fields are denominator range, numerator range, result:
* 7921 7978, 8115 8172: 1.02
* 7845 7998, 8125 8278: 1.03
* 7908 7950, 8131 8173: 1.02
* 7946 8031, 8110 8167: 1.01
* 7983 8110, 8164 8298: 1.03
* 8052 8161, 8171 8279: 1.02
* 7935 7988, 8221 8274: 1.04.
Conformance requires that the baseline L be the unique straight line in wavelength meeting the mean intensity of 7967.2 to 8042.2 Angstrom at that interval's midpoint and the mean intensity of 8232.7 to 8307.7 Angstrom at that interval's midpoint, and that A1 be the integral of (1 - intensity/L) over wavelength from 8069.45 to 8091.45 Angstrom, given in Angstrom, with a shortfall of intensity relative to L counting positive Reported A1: 0.8 Angstrom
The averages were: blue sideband 1.1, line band 1.05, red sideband 1.06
